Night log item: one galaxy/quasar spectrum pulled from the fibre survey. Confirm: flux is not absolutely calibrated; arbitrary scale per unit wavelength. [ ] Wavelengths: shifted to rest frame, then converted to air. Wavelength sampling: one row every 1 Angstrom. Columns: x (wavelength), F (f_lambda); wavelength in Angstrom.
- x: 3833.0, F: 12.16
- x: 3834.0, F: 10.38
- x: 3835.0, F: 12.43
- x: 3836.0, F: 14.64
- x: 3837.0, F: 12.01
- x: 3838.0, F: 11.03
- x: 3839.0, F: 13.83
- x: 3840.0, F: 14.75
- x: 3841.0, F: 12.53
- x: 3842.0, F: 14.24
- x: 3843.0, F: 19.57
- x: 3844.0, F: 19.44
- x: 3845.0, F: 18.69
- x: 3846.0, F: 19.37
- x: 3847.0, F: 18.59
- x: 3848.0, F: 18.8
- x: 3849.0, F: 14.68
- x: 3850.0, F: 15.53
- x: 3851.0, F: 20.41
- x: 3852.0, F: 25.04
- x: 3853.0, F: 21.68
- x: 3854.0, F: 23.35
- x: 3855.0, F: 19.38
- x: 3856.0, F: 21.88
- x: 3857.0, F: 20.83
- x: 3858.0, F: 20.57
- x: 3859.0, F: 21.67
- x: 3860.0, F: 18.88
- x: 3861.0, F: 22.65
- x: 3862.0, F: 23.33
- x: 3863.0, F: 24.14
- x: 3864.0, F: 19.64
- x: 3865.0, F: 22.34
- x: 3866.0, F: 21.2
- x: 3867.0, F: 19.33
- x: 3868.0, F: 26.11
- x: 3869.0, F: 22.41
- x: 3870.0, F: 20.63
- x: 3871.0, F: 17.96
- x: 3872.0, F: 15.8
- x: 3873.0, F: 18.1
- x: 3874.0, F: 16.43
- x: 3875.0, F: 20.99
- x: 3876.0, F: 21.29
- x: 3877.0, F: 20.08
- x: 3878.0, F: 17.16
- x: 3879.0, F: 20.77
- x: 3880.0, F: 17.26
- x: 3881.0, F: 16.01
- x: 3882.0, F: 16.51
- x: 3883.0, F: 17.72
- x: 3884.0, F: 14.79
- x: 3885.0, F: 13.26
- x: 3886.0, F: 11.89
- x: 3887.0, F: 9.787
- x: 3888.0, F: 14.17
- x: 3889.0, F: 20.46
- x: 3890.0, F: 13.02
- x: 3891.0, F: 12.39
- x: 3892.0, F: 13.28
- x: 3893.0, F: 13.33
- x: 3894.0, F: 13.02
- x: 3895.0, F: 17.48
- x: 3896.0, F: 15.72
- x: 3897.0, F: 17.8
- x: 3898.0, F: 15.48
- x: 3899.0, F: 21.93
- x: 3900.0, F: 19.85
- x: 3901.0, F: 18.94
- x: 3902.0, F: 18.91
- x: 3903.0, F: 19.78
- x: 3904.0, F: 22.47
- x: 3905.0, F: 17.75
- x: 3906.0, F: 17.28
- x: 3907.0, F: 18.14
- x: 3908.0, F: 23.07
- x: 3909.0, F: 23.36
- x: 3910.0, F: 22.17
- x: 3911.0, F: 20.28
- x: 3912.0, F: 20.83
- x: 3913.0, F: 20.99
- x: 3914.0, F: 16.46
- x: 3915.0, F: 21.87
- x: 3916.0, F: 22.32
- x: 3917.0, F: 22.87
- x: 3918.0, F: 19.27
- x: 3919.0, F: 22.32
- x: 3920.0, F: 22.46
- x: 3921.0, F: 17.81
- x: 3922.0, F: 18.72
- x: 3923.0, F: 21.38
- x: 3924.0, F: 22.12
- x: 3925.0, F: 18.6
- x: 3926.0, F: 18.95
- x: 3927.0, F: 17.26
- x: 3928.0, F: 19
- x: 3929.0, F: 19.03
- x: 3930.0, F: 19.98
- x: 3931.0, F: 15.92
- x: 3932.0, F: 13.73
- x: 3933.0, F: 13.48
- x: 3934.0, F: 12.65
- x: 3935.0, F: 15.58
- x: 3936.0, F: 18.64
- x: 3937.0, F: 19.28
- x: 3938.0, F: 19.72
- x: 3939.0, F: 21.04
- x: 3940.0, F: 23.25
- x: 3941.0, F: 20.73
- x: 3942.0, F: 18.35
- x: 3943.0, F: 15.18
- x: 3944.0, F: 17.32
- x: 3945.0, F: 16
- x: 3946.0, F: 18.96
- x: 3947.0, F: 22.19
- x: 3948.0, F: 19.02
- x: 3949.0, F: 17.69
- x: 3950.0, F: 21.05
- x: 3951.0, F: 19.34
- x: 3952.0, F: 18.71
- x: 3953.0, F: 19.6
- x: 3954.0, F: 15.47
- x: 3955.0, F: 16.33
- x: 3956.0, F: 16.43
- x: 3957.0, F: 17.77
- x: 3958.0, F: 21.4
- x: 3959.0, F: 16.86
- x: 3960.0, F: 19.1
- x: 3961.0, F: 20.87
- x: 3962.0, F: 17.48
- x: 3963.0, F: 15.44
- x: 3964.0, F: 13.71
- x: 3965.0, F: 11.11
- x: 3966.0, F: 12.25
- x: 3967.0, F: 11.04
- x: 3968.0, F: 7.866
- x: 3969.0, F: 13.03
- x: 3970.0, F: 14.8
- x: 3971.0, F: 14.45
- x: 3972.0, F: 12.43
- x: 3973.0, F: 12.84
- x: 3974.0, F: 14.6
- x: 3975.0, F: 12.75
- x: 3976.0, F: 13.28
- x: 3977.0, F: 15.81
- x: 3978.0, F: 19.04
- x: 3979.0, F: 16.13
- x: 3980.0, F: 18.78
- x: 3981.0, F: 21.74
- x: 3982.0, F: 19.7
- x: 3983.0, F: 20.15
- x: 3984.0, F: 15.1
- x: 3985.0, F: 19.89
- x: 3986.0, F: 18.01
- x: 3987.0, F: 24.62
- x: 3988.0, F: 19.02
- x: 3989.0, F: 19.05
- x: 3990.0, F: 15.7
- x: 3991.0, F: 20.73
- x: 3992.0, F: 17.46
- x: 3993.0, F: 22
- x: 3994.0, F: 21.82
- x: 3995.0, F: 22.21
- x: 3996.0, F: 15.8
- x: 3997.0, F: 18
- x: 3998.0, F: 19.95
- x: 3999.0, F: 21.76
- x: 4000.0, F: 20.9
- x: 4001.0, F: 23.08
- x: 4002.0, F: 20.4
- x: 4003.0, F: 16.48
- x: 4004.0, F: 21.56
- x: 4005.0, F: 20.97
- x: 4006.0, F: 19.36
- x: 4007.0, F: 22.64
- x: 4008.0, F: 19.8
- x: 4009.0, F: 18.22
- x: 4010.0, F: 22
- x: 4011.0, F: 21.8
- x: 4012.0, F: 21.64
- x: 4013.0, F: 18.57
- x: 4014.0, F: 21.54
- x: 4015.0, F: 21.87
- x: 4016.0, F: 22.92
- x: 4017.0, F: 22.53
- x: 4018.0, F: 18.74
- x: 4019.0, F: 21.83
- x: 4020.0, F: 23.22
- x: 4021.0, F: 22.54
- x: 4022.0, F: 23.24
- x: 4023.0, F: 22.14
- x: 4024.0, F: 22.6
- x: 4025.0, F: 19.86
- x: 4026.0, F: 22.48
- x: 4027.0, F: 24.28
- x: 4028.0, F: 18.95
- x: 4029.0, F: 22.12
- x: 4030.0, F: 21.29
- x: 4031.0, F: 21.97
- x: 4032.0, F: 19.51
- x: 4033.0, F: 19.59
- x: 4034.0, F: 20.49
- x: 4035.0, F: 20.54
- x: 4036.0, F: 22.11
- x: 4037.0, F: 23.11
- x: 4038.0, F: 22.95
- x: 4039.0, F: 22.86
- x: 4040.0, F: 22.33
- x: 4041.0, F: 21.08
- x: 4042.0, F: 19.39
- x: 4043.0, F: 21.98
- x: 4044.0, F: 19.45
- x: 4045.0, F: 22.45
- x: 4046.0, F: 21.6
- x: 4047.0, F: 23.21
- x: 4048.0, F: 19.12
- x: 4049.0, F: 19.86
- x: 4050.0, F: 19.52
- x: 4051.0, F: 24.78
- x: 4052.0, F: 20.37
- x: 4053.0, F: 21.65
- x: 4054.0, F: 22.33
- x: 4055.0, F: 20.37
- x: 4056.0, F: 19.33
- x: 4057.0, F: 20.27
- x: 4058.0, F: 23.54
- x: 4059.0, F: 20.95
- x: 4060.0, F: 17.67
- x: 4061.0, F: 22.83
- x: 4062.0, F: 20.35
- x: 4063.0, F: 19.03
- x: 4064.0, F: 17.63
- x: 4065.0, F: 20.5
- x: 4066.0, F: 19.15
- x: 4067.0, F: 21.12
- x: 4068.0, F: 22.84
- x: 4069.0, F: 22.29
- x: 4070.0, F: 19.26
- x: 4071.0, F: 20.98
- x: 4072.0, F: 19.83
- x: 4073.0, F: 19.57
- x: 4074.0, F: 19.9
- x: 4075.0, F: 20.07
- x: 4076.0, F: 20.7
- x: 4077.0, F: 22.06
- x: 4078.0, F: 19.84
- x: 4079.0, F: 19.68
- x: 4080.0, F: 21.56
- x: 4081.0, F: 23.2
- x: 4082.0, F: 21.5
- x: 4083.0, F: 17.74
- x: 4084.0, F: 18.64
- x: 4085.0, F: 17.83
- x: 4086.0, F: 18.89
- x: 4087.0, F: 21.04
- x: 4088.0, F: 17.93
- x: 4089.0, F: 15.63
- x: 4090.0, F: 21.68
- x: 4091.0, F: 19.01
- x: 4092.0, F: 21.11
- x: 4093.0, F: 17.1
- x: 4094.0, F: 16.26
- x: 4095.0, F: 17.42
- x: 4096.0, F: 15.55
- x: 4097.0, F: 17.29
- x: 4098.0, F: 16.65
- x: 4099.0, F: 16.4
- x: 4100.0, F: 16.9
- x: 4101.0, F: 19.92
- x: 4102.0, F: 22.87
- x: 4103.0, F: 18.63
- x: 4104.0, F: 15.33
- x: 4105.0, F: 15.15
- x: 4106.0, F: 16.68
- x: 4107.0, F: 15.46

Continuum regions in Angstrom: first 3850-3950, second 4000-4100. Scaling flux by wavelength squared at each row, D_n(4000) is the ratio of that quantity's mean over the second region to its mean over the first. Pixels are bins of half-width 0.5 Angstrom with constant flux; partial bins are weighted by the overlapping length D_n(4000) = 1.17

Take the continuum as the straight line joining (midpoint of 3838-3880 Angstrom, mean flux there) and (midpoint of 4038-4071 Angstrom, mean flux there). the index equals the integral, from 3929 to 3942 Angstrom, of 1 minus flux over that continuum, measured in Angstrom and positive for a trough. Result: 1.4 Angstrom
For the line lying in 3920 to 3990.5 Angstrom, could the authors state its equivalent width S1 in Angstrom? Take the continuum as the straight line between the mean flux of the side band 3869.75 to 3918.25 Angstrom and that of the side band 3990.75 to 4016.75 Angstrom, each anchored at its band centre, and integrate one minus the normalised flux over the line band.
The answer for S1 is 7.2 Angstrom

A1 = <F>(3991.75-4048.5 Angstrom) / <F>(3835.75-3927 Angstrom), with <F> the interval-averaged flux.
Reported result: 1.1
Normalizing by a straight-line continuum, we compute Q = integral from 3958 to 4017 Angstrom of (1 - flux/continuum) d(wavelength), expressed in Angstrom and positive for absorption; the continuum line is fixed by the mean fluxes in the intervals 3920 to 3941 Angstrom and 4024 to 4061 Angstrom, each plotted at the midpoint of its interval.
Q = 5.2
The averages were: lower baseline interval 18.5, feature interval 18.2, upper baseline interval 21.2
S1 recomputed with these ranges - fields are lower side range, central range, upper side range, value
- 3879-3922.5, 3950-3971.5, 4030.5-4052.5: 3.8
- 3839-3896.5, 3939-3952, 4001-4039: 0.4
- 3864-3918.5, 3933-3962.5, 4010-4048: 1.9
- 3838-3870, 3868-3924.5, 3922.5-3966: 1.3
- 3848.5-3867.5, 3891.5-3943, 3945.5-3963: 1.6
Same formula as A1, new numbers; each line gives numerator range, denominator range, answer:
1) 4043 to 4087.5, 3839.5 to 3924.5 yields 1.09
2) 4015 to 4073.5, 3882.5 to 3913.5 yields 1.22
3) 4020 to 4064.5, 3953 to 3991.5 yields 1.29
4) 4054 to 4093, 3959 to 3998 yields 1.20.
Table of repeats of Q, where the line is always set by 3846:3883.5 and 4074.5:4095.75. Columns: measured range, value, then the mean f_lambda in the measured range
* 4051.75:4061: -0.6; 20.8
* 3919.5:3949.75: 2.0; 18.5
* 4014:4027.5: -1.8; 22.1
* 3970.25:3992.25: 2.7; 17.3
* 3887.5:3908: 2.8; 17.2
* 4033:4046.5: -1.4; 21.5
